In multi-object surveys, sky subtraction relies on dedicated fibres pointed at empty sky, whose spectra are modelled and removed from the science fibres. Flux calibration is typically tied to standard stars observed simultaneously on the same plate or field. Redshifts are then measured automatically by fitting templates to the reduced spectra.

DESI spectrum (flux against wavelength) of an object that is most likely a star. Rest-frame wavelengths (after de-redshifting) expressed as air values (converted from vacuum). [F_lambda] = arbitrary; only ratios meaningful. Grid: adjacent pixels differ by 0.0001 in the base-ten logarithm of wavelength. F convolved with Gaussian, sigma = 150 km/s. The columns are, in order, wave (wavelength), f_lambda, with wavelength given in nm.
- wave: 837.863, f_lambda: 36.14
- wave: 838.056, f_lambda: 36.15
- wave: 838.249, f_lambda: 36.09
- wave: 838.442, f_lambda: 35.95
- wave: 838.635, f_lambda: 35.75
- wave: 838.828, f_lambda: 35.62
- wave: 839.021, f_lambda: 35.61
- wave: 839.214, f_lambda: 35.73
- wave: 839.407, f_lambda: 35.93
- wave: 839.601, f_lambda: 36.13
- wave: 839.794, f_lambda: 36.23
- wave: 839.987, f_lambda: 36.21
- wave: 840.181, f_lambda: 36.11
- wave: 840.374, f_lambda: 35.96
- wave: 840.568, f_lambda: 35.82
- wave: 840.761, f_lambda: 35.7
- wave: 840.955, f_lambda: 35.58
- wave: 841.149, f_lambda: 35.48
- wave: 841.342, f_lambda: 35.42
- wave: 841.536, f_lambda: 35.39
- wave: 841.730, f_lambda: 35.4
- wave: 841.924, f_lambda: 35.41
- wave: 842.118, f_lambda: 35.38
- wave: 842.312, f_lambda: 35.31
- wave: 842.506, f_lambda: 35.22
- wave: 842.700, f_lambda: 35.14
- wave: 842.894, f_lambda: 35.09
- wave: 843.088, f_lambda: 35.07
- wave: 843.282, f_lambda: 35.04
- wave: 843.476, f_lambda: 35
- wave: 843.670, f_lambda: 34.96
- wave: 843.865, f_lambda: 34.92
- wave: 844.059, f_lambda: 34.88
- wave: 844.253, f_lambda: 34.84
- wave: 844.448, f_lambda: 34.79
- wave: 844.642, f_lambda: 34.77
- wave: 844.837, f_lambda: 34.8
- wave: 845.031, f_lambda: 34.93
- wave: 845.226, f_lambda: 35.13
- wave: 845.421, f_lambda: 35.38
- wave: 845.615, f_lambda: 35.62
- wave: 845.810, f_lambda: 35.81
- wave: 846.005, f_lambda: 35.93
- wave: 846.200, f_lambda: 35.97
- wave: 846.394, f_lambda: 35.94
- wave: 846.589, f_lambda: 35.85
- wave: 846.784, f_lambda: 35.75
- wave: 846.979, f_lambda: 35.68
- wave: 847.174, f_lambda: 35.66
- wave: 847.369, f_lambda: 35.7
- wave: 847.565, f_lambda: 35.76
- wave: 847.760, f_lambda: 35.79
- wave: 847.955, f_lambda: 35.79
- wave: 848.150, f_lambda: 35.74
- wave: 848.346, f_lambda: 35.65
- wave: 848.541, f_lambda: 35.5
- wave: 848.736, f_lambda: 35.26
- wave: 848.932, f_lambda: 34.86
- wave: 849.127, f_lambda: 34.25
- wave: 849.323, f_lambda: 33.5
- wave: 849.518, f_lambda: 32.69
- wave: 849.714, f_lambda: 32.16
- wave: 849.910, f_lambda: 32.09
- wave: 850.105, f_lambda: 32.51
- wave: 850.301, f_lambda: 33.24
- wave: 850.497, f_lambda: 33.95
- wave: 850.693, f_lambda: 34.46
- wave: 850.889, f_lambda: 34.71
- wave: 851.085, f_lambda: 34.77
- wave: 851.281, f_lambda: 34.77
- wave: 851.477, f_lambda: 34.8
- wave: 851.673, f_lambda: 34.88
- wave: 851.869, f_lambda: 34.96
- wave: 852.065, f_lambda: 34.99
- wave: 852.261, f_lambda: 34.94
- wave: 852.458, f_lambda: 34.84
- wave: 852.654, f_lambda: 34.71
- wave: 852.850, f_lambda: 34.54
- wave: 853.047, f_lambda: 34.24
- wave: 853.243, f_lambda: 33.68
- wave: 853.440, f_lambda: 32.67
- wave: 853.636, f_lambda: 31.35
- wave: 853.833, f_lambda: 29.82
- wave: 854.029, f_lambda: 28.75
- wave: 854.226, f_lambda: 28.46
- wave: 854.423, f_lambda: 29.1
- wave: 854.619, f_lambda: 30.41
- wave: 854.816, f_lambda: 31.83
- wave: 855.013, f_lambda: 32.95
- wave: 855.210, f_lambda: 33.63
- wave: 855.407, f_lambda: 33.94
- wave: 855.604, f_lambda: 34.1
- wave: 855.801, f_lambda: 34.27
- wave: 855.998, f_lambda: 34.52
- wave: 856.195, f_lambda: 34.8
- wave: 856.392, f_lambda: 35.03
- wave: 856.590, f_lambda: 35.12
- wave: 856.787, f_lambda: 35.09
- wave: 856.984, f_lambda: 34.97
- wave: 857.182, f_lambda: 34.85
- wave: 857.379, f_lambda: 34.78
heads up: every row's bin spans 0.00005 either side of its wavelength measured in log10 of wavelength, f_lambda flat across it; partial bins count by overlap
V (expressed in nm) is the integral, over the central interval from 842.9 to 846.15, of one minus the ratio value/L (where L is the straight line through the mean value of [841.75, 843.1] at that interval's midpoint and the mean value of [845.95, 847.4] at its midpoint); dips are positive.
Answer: 0.04 nm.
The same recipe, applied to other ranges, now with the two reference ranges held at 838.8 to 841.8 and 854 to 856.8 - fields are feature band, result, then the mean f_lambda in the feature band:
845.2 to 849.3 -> -0.13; 35.5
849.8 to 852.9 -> -0.06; 34.3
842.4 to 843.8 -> 0.01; 35.1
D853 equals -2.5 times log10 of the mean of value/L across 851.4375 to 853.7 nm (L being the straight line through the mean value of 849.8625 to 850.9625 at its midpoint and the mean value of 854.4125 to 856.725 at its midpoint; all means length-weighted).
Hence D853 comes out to -0.02 mag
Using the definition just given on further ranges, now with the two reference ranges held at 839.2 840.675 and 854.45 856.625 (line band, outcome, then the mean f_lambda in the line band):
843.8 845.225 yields 0.01 mag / 34.9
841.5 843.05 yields 0.01 mag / 35.3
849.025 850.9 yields 0.04 mag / 33.3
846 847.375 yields -0.03 mag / 35.8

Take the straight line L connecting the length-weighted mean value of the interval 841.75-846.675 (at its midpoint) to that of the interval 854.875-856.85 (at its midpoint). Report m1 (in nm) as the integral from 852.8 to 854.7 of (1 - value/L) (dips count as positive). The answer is 0.18 nm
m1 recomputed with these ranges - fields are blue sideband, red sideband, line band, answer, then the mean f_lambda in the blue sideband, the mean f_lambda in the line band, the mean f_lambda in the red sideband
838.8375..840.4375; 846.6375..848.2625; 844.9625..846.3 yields 0.01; 36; 35.6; 35.7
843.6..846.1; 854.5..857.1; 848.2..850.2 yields 0.04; 35.1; 33.9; 33.9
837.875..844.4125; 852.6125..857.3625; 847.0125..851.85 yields -0.07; 35.5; 34.5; 33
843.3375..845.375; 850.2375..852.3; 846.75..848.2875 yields -0.04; 34.9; 35.7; 34.6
